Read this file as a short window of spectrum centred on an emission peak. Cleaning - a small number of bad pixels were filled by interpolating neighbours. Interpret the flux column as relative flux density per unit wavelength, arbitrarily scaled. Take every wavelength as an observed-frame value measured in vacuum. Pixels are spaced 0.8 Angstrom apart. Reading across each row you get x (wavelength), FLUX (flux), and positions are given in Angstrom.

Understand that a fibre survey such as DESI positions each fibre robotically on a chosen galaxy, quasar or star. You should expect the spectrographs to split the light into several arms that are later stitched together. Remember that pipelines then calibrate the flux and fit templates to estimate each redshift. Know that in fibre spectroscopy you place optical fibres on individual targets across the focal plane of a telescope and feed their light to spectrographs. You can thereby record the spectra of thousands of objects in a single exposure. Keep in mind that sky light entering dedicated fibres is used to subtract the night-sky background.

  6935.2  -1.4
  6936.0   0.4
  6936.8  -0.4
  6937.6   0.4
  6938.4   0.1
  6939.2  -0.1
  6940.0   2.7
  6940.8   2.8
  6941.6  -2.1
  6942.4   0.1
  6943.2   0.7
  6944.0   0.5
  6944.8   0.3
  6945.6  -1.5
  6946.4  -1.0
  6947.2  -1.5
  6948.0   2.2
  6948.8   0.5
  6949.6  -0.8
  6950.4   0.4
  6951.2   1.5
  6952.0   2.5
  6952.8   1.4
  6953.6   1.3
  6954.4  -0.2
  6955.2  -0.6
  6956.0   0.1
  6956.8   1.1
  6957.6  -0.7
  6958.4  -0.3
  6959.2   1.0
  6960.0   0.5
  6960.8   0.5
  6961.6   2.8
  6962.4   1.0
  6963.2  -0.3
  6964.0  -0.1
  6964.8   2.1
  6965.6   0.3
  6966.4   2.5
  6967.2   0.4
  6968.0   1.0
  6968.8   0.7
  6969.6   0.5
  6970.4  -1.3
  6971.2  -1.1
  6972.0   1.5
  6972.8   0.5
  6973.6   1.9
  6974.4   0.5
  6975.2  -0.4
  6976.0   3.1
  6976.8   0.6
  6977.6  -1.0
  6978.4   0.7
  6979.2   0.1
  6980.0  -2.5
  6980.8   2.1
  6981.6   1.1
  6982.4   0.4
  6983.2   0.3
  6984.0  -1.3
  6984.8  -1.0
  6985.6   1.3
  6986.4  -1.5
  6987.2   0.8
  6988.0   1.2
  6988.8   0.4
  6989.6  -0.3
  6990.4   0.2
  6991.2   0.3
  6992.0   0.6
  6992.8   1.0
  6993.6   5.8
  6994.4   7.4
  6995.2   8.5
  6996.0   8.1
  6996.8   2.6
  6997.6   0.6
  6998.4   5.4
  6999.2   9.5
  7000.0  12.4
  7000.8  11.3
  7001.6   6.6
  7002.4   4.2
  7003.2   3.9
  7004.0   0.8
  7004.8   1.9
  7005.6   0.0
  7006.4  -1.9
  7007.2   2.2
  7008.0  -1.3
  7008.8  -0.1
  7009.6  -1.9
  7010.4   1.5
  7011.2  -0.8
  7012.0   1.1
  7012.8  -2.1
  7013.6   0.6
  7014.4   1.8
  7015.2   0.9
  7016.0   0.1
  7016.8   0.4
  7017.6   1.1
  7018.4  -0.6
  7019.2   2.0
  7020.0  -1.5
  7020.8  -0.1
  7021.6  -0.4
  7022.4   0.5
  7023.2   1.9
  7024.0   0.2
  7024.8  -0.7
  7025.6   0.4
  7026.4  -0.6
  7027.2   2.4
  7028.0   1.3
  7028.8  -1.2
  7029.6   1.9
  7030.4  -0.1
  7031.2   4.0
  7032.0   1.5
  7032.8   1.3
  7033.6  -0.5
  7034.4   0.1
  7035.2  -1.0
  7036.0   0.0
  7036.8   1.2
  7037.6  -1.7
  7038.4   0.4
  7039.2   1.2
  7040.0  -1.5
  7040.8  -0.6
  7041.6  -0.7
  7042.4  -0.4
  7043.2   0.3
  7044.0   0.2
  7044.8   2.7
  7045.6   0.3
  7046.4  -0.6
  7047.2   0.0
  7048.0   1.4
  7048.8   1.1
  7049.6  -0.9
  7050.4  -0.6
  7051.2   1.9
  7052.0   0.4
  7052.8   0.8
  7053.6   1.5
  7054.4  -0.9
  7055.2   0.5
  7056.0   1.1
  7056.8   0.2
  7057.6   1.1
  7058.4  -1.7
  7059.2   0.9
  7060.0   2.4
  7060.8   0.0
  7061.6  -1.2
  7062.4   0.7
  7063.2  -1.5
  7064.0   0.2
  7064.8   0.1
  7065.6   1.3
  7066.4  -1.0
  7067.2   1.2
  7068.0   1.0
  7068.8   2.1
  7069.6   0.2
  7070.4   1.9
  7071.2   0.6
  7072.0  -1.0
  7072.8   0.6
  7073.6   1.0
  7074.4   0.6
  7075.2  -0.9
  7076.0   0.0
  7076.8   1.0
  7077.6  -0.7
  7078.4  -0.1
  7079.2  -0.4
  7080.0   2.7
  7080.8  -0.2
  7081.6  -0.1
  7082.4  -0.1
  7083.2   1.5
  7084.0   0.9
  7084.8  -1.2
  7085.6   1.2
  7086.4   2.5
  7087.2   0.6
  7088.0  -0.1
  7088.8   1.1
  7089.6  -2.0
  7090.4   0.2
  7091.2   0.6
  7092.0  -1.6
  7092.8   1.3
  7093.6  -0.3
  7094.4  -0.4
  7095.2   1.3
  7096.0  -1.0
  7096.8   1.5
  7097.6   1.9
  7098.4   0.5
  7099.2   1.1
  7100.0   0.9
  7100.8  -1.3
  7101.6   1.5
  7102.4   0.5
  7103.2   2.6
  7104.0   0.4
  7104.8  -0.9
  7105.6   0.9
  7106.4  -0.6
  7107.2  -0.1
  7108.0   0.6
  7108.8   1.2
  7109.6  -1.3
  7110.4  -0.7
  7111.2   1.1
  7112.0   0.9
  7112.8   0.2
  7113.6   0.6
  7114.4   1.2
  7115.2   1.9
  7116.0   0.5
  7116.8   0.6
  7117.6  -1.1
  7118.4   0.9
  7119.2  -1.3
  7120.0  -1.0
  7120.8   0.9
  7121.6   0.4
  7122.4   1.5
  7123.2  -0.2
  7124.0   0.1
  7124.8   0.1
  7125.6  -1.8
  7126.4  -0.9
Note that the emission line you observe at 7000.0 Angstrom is [O II]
